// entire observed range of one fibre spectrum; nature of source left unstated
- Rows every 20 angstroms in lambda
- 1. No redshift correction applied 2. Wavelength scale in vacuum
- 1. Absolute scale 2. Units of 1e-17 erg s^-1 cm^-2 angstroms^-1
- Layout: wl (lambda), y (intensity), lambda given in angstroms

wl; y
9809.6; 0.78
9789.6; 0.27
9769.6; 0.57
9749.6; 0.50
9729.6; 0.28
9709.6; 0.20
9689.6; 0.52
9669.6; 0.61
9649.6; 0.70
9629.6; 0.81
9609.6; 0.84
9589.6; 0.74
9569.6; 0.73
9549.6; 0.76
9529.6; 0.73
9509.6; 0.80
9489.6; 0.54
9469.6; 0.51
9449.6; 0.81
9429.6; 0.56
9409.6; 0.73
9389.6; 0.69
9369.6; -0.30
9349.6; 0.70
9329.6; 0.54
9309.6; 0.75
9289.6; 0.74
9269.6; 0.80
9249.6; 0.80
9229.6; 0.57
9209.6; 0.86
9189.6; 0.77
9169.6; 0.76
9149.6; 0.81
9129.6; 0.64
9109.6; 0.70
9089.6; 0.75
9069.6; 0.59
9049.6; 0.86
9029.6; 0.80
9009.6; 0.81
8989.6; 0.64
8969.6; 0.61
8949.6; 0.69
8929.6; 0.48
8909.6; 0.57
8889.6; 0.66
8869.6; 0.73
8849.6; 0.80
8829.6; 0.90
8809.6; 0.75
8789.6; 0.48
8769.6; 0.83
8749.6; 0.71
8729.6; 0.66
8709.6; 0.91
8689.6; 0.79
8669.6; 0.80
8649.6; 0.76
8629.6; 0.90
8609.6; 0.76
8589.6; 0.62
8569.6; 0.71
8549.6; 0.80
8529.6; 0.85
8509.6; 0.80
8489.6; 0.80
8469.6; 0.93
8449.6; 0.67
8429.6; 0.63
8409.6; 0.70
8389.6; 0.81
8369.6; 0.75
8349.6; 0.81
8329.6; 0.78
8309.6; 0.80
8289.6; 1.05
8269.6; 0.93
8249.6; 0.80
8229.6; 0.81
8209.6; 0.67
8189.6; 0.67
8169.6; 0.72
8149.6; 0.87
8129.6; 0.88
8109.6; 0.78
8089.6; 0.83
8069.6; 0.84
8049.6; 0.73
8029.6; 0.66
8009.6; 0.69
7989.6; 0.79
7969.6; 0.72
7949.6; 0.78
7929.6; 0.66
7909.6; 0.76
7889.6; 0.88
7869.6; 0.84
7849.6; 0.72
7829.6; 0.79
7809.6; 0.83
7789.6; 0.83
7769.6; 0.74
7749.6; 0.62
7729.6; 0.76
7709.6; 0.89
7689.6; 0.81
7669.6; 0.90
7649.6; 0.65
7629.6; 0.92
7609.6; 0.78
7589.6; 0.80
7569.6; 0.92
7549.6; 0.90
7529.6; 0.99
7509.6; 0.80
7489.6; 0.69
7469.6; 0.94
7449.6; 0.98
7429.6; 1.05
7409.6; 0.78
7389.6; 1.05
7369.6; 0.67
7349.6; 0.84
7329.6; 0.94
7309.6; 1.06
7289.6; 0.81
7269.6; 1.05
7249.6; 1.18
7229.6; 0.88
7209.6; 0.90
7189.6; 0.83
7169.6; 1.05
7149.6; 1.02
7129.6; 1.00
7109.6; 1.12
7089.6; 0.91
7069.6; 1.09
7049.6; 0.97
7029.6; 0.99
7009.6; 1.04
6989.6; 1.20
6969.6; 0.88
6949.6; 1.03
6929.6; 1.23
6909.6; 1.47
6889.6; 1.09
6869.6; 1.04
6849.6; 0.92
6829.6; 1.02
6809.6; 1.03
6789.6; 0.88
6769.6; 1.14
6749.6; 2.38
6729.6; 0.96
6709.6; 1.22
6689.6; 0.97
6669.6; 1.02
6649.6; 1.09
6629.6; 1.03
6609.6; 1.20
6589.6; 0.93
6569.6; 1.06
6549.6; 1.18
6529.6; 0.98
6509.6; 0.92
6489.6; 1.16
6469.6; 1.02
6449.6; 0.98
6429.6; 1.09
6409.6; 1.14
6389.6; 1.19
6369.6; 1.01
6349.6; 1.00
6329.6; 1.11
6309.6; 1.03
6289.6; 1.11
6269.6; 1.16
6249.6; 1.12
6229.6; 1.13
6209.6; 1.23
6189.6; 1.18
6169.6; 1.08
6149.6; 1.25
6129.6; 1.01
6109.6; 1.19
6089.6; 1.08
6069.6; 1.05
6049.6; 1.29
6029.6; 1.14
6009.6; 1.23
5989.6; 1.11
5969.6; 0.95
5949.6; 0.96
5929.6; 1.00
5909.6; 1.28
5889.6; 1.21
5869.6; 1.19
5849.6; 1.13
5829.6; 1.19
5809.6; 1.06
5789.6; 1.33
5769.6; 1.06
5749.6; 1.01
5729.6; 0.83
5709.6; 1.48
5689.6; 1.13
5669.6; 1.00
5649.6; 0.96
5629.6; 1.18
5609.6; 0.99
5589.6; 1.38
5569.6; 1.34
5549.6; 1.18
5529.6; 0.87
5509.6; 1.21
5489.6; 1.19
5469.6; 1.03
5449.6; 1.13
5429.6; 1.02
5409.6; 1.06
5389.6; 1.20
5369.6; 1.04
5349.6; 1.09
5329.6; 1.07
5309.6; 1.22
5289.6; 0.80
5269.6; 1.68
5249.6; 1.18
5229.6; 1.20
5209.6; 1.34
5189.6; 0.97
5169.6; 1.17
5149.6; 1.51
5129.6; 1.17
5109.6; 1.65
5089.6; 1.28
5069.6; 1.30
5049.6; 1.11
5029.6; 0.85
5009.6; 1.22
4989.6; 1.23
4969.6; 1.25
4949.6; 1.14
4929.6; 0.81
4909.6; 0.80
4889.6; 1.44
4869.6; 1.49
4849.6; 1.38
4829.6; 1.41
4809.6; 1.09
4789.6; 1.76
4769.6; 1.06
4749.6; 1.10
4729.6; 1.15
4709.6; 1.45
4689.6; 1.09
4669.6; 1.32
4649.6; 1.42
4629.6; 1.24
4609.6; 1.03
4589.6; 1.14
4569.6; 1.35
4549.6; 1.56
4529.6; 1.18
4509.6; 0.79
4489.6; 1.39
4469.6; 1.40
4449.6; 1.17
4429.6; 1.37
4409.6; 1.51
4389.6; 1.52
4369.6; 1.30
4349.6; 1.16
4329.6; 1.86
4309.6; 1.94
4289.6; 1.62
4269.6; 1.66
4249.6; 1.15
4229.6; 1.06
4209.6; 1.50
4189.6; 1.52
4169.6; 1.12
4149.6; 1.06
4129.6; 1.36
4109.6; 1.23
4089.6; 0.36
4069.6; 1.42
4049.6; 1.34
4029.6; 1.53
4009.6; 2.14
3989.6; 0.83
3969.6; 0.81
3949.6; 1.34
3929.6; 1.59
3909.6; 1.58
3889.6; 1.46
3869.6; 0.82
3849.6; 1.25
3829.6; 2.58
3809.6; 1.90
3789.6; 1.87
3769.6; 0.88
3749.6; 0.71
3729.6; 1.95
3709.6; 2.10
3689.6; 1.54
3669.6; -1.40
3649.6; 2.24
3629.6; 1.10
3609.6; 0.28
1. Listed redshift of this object 0.029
